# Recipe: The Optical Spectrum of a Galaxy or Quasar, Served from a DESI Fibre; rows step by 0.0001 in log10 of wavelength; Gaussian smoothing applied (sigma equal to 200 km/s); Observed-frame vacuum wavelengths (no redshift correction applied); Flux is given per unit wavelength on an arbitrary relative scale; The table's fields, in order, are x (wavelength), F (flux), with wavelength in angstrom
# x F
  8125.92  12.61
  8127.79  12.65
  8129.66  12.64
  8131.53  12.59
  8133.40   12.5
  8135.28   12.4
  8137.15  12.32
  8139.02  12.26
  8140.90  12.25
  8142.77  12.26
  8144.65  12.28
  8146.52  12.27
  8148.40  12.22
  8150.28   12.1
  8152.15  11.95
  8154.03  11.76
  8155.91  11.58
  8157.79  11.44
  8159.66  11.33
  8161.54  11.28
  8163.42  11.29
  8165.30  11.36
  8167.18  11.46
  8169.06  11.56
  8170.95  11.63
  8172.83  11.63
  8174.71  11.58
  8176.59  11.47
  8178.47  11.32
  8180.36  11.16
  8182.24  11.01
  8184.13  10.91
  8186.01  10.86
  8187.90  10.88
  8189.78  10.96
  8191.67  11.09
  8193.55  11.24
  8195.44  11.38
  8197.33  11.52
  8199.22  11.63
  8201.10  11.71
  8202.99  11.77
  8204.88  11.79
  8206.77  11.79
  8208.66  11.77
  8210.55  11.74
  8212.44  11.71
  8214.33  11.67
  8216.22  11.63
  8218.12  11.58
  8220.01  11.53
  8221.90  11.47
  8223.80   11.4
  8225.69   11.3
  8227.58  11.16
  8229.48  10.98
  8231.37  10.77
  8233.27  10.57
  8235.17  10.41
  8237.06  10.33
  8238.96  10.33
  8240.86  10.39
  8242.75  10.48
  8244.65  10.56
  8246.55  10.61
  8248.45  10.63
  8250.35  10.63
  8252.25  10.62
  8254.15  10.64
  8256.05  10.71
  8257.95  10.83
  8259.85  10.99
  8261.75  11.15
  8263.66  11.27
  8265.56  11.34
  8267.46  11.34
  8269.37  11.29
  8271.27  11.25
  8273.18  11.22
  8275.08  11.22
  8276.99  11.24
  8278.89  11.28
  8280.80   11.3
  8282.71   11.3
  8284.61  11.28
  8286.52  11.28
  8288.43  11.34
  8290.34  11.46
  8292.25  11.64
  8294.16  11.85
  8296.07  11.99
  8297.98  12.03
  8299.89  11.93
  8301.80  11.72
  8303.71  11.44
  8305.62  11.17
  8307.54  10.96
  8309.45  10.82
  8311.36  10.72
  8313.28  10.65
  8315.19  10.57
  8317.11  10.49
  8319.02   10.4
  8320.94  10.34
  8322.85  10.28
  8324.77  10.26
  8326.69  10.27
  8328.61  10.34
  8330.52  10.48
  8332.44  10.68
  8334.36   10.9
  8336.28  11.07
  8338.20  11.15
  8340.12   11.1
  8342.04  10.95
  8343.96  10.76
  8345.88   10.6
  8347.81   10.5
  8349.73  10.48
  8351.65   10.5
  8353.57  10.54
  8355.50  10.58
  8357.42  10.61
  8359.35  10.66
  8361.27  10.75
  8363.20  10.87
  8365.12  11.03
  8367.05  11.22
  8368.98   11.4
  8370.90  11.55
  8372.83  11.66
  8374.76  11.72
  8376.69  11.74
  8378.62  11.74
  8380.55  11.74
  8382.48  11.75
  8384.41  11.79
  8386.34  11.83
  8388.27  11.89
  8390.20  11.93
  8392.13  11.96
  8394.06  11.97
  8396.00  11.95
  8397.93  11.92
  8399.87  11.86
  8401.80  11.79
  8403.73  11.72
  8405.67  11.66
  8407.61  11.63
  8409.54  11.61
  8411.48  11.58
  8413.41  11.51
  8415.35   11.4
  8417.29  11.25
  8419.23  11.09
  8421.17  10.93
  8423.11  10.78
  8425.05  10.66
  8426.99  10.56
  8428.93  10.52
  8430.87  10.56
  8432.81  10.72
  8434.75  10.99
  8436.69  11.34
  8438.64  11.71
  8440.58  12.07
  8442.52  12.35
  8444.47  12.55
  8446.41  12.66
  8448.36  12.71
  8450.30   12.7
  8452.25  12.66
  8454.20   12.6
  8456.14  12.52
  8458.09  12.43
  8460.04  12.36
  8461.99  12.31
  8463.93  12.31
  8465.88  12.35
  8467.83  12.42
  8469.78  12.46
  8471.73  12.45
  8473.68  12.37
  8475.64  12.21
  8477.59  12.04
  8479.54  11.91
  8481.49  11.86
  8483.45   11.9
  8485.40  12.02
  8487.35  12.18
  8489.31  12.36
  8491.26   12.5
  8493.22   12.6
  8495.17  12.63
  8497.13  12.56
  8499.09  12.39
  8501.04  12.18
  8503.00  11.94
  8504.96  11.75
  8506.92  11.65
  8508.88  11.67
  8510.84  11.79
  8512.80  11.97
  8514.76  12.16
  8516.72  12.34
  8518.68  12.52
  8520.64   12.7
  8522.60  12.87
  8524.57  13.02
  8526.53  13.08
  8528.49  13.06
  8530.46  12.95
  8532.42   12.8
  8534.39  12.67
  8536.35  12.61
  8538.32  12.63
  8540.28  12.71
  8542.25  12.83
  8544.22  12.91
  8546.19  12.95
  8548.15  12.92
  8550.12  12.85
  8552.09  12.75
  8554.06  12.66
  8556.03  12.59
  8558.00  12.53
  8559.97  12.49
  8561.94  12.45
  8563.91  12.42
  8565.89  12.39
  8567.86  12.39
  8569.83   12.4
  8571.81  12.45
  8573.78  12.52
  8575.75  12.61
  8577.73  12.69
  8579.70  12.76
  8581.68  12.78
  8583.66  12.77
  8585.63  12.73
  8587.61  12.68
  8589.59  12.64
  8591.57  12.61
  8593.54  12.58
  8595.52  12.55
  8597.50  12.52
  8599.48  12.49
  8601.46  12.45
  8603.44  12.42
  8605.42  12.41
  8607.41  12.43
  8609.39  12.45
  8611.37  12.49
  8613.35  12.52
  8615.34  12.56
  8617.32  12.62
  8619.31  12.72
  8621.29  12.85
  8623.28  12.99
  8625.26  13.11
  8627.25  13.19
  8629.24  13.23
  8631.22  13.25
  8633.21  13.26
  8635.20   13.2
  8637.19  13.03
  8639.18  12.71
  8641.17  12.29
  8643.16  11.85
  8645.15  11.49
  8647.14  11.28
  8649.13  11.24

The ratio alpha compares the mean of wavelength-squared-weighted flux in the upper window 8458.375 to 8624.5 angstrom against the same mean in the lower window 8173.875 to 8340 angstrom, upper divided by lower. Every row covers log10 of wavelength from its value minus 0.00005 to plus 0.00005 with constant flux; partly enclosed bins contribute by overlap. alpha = 1.20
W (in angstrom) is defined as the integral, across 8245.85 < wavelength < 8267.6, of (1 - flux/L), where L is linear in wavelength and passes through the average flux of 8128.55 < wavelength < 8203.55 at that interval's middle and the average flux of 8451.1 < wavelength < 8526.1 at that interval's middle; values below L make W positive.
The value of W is 1.8 angstrom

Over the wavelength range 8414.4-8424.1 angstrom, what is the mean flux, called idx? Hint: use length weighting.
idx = 11.1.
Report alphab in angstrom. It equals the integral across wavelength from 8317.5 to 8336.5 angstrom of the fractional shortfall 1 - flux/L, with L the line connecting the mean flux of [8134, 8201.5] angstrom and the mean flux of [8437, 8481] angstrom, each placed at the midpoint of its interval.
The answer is 2.4 angstrom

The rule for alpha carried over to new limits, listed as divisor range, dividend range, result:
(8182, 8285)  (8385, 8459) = 1.10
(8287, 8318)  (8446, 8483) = 1.14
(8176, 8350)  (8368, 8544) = 1.14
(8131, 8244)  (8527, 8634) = 1.22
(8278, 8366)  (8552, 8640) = 1.24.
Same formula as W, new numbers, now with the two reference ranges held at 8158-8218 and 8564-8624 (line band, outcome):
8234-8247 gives 1.27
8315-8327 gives 1.46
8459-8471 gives -0.16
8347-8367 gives 2.06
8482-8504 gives 0.01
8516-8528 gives -0.39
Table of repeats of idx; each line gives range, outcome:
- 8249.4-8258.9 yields 10.7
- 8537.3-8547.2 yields 12.8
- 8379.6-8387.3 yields 11.8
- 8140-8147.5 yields 12.3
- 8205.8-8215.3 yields 11.7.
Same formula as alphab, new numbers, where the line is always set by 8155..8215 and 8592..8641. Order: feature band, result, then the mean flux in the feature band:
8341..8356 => 1.6 angstrom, 10.6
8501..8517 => 0.7 angstrom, 11.9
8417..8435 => 2.0 angstrom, 10.8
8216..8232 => 0.3 angstrom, 11.3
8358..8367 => 0.8 angstrom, 10.9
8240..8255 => 1.3 angstrom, 10.6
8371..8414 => 1.0 angstrom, 11.8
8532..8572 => -0.3 angstrom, 12.6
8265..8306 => 1.0 angstrom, 11.5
